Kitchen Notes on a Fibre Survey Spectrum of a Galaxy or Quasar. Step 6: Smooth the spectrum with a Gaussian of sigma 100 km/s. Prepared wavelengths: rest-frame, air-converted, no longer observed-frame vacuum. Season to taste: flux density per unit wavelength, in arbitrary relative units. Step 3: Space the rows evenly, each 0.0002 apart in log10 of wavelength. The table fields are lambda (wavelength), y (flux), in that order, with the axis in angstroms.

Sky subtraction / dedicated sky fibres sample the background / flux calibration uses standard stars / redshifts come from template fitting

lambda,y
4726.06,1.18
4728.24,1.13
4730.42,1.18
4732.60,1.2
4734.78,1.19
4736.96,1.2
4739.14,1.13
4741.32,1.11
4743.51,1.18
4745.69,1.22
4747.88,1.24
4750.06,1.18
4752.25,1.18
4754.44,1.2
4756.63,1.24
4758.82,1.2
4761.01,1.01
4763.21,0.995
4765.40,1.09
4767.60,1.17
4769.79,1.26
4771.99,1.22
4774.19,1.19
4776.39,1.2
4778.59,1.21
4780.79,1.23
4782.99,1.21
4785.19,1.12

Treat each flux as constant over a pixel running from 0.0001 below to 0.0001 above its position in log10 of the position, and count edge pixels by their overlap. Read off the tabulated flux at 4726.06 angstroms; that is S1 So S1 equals 1.18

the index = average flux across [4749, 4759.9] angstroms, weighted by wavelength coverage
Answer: 1.2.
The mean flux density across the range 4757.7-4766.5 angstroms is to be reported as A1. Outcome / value 1.07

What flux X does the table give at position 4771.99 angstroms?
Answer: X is 1.22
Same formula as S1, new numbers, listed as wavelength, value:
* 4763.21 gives 0.995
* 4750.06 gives 1.18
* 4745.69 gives 1.22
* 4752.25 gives 1.18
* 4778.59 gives 1.21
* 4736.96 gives 1.2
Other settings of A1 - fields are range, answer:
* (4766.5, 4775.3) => 1.21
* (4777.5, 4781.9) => 1.22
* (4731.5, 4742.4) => 1.17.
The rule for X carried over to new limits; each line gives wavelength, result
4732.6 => 1.2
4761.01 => 1.01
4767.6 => 1.17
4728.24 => 1.13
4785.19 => 1.12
